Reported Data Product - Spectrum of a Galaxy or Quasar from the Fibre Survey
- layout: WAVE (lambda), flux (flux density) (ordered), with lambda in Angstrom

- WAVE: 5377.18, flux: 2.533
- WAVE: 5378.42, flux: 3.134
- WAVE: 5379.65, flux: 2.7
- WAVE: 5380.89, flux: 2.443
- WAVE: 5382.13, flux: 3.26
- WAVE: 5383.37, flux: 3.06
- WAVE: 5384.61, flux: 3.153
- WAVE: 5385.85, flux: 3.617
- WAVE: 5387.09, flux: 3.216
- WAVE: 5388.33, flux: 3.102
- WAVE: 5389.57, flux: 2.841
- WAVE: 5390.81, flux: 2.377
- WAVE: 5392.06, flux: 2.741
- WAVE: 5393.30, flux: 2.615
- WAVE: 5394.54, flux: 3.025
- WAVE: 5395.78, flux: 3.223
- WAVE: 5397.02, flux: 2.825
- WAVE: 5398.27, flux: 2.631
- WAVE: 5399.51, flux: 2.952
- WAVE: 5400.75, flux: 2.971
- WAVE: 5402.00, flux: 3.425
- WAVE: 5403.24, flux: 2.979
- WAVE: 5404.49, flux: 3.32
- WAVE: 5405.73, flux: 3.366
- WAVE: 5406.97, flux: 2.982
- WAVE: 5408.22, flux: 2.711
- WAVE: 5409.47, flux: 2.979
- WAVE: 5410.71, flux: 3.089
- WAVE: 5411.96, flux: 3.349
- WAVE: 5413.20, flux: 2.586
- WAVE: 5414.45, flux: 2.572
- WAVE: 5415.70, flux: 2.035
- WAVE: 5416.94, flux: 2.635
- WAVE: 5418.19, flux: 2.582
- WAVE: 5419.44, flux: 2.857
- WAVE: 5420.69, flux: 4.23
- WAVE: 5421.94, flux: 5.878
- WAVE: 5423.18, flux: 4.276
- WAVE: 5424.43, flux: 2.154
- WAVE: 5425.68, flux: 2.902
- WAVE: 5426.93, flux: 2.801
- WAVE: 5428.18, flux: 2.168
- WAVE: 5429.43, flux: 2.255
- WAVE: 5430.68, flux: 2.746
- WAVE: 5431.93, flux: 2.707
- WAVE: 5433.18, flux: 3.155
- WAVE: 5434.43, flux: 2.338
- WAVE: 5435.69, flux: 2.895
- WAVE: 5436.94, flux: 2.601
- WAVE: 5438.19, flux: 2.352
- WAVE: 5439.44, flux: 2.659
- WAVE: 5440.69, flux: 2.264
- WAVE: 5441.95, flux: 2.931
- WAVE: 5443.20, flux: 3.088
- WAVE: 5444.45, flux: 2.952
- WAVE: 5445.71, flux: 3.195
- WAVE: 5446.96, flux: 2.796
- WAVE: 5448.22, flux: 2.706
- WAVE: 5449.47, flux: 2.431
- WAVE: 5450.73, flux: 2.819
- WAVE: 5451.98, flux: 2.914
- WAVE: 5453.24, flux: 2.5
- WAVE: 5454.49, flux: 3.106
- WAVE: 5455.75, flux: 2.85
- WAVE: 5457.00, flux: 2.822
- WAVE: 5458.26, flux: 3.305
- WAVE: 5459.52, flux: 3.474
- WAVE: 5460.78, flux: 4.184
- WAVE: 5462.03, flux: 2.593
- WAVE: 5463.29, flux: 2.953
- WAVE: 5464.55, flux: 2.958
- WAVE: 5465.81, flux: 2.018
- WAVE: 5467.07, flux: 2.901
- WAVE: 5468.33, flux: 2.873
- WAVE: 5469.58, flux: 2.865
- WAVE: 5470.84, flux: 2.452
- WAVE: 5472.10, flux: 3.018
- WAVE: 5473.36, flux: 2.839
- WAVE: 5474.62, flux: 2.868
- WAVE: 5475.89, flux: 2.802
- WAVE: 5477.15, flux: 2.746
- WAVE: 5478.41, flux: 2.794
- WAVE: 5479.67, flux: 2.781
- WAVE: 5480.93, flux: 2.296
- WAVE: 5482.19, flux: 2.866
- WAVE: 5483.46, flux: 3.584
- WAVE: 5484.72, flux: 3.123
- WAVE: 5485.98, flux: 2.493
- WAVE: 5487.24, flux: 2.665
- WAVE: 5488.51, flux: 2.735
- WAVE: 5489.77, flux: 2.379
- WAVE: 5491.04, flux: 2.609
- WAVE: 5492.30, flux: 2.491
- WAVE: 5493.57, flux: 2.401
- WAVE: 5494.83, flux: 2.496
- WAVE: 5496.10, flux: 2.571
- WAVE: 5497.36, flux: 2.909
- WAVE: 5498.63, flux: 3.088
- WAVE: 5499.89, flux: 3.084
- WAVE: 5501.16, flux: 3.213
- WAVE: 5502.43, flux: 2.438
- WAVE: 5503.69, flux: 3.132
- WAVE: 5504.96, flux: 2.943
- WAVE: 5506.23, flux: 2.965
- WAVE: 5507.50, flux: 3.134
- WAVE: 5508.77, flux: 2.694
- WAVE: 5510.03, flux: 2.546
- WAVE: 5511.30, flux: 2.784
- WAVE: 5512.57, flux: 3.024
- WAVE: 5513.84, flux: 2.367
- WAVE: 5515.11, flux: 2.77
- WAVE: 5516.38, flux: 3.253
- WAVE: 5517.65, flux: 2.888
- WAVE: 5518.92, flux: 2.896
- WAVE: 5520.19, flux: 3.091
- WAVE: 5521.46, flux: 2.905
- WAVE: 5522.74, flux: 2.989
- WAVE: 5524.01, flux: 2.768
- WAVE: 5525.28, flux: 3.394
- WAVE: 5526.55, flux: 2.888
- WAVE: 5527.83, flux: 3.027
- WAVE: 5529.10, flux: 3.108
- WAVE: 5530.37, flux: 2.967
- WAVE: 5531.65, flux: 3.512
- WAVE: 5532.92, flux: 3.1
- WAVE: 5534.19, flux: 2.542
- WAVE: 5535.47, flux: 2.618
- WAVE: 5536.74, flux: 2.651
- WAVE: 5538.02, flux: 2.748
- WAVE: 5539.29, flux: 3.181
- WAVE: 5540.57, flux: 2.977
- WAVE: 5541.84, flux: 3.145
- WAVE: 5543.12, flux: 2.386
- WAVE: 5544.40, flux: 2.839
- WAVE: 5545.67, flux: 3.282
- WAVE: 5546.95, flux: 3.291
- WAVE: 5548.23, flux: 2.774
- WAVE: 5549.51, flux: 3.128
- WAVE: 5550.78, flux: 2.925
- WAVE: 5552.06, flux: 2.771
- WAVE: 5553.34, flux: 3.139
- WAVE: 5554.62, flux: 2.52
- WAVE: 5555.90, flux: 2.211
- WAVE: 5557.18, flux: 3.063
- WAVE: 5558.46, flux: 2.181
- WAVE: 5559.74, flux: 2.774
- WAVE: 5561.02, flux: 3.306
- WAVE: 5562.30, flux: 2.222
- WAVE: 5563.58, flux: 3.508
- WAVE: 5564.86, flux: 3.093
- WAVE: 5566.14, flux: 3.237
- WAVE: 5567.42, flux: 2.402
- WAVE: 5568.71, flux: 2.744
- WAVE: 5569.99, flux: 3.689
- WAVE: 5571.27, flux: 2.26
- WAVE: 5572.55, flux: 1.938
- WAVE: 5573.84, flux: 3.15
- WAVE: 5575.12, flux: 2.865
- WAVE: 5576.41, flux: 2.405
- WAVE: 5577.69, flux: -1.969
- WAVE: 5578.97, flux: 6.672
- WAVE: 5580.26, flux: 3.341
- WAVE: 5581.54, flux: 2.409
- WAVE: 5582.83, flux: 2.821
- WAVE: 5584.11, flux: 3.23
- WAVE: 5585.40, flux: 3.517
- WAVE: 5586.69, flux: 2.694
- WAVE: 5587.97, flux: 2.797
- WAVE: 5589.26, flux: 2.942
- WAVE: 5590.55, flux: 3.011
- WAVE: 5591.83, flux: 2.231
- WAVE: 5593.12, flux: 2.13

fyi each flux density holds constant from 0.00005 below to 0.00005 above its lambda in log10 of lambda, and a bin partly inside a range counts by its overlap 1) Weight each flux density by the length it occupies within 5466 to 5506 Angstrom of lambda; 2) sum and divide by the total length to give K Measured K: 2.78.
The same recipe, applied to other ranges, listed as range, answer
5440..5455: 2.81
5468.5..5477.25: 2.81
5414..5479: 2.88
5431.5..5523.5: 2.83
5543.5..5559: 2.84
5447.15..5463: 2.97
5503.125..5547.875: 2.94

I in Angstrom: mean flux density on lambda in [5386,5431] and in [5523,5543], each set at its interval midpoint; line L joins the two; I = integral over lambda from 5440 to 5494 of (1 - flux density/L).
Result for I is 2.8 Angstrom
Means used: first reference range 2.99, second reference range 2.96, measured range 2.83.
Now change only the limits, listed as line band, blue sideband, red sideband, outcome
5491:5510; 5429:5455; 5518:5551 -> 0.5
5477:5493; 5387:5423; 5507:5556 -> 1.2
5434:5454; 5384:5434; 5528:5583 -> 1.6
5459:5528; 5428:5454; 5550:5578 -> -4.8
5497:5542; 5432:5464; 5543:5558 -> -1.0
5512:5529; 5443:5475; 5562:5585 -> -0.6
